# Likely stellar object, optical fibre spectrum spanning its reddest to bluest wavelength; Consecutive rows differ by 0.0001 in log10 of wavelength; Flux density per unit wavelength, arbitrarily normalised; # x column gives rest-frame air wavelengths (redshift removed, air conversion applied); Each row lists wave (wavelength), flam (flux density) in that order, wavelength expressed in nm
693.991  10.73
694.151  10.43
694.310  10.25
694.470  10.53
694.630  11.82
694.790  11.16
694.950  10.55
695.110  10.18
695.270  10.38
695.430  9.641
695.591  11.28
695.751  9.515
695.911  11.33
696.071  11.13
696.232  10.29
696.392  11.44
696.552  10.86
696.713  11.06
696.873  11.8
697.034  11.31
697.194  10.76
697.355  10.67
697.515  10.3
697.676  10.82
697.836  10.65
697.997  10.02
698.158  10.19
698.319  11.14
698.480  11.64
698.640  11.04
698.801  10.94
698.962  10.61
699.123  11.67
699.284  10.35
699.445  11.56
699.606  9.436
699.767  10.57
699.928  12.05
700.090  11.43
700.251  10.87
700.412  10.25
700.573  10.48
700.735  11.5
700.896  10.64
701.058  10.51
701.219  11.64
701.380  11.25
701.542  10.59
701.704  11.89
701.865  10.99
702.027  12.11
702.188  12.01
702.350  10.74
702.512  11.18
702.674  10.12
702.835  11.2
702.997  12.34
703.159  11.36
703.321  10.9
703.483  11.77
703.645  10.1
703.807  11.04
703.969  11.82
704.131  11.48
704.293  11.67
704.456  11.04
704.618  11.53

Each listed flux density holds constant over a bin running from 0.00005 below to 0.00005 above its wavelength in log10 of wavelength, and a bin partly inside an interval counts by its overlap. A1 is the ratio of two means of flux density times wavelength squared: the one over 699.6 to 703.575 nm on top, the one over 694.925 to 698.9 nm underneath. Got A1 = 1.05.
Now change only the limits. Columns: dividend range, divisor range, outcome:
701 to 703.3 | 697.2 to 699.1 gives 1.06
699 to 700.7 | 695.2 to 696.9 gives 1.02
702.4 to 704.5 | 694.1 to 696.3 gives 1.08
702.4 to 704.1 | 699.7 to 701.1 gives 1.03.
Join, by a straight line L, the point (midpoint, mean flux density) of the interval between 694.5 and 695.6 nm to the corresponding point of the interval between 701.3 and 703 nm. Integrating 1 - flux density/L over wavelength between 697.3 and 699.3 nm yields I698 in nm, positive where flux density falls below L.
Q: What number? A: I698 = 0.03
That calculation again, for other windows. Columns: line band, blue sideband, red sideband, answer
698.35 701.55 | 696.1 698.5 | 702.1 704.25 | 0.019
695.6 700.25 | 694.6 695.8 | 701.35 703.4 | -0.028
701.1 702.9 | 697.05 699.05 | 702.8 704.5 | -0.010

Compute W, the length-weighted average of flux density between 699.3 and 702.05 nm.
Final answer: 11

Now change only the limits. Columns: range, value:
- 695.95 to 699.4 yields 10.9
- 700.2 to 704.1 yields 11.1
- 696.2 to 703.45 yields 11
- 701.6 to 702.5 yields 11.5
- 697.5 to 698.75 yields 10.8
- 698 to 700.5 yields 10.9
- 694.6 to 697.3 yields 10.8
